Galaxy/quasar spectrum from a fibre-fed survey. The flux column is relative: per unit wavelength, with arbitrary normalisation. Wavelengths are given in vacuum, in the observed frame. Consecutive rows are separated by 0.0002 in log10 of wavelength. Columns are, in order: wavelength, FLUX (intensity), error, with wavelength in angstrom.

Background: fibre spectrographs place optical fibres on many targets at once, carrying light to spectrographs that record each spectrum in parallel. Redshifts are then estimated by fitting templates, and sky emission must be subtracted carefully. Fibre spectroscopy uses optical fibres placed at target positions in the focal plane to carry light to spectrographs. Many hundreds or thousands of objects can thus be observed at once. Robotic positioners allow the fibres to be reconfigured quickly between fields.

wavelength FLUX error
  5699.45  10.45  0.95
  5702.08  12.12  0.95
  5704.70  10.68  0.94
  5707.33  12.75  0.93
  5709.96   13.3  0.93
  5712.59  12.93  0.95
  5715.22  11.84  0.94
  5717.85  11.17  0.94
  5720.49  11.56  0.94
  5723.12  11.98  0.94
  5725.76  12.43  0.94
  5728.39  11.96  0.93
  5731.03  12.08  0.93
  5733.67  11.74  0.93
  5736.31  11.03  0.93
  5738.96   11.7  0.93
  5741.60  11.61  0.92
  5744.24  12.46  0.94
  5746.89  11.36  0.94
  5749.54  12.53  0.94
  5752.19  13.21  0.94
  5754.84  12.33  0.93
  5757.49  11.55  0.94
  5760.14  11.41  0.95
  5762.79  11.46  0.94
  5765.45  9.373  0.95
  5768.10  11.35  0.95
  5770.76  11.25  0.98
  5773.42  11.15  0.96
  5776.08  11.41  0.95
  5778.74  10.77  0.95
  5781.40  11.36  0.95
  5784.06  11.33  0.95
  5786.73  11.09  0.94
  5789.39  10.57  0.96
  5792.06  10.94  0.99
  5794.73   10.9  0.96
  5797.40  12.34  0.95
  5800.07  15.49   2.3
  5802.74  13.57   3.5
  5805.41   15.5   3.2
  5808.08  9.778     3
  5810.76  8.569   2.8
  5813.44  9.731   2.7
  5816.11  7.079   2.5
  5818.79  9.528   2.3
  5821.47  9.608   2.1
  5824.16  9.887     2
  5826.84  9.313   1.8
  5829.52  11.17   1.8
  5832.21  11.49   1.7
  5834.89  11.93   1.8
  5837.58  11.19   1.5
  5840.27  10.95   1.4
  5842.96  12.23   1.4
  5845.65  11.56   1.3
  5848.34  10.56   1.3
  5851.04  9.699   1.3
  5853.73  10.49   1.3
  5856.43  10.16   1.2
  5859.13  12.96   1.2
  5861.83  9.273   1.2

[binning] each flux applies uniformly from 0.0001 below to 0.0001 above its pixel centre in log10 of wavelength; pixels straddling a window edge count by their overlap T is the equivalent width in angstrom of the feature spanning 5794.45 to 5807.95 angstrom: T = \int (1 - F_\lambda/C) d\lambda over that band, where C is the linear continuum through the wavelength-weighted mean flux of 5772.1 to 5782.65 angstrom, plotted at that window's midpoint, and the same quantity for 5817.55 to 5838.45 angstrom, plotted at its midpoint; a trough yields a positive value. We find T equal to -3.20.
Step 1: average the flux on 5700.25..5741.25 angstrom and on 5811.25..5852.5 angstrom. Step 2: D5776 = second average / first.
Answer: 0.87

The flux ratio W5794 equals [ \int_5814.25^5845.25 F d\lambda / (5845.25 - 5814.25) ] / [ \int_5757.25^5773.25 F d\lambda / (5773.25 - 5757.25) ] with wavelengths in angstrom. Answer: 0.9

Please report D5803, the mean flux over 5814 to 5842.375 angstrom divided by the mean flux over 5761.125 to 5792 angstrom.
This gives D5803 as 0.93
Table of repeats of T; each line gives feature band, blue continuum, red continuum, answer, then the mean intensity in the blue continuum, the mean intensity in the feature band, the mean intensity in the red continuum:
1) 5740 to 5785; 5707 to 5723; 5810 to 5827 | -3.1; 12.2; 11.5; 9.1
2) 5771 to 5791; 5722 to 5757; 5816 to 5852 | 0.5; 12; 11.1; 10.6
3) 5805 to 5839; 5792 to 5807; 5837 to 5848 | 5.7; 13.3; 10.2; 11.4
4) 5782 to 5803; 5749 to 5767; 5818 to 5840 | -1.5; 11.7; 11.9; 10.6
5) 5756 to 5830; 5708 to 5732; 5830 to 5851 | 4.2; 12.2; 11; 11.3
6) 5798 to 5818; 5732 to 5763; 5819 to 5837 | -0.9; 11.9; 11.4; 10.5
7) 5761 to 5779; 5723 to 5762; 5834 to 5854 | 1.1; 12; 11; 11.1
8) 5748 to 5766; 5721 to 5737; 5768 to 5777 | -0.5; 11.9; 11.8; 11.3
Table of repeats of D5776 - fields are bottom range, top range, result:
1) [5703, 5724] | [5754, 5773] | 0.93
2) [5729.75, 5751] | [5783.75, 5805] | 1.03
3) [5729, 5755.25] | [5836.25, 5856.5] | 0.91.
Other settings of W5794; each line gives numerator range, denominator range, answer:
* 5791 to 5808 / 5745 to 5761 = 1.07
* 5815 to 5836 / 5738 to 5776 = 0.86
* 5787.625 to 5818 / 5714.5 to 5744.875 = 0.96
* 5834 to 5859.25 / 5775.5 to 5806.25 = 0.92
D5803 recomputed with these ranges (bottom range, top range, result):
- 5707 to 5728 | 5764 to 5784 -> 0.90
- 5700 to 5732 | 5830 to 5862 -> 0.92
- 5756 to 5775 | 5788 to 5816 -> 1.04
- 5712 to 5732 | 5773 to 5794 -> 0.93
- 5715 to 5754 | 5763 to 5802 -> 0.96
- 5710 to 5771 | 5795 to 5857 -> 0.93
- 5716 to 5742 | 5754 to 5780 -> 0.95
